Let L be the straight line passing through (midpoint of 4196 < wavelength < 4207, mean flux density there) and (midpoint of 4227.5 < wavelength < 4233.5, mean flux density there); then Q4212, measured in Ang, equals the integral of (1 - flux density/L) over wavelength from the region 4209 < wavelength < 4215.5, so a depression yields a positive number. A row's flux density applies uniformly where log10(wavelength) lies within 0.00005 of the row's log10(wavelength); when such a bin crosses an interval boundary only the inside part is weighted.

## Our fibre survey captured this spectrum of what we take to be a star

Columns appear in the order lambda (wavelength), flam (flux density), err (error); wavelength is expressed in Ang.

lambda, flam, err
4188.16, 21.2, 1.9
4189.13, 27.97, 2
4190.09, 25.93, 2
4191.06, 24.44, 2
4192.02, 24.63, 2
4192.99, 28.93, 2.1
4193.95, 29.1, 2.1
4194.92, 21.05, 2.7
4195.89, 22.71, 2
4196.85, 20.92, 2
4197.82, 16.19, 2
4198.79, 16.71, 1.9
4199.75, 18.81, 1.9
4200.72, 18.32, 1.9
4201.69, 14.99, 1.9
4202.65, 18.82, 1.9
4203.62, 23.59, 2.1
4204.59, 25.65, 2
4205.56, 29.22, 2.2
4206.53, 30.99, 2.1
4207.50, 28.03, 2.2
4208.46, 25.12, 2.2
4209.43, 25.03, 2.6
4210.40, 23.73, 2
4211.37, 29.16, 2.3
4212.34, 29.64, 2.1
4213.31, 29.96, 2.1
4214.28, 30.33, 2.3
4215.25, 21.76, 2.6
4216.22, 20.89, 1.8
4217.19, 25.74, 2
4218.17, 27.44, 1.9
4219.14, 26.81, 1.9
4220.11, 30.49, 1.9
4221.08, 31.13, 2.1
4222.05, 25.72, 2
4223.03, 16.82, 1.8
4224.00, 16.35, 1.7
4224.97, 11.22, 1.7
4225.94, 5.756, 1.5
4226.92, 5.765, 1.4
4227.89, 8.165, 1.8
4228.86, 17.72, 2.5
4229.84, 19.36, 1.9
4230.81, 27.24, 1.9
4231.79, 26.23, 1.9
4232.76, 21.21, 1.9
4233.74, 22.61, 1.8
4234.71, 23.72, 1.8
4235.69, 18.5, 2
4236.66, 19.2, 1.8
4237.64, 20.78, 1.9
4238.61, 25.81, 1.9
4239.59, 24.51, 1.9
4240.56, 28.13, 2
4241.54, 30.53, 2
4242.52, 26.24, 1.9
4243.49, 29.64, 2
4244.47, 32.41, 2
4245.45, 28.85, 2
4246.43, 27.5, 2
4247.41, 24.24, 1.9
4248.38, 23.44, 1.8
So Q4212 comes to -2.0 Ang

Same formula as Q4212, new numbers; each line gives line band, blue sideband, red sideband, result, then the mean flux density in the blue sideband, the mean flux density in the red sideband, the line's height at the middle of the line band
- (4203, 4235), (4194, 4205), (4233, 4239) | -3.4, 20.1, 21.7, 21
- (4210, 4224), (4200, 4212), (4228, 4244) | -1.2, 24.3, 23.5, 24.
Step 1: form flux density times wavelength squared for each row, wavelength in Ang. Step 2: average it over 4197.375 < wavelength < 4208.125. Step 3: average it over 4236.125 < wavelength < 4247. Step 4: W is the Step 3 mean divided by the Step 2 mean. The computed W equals 1.23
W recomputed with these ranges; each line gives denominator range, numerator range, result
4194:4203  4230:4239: 1.20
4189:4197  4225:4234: 0.68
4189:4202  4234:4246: 1.18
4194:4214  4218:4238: 0.86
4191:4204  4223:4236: 0.82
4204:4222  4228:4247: 0.91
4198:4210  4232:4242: 1.05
